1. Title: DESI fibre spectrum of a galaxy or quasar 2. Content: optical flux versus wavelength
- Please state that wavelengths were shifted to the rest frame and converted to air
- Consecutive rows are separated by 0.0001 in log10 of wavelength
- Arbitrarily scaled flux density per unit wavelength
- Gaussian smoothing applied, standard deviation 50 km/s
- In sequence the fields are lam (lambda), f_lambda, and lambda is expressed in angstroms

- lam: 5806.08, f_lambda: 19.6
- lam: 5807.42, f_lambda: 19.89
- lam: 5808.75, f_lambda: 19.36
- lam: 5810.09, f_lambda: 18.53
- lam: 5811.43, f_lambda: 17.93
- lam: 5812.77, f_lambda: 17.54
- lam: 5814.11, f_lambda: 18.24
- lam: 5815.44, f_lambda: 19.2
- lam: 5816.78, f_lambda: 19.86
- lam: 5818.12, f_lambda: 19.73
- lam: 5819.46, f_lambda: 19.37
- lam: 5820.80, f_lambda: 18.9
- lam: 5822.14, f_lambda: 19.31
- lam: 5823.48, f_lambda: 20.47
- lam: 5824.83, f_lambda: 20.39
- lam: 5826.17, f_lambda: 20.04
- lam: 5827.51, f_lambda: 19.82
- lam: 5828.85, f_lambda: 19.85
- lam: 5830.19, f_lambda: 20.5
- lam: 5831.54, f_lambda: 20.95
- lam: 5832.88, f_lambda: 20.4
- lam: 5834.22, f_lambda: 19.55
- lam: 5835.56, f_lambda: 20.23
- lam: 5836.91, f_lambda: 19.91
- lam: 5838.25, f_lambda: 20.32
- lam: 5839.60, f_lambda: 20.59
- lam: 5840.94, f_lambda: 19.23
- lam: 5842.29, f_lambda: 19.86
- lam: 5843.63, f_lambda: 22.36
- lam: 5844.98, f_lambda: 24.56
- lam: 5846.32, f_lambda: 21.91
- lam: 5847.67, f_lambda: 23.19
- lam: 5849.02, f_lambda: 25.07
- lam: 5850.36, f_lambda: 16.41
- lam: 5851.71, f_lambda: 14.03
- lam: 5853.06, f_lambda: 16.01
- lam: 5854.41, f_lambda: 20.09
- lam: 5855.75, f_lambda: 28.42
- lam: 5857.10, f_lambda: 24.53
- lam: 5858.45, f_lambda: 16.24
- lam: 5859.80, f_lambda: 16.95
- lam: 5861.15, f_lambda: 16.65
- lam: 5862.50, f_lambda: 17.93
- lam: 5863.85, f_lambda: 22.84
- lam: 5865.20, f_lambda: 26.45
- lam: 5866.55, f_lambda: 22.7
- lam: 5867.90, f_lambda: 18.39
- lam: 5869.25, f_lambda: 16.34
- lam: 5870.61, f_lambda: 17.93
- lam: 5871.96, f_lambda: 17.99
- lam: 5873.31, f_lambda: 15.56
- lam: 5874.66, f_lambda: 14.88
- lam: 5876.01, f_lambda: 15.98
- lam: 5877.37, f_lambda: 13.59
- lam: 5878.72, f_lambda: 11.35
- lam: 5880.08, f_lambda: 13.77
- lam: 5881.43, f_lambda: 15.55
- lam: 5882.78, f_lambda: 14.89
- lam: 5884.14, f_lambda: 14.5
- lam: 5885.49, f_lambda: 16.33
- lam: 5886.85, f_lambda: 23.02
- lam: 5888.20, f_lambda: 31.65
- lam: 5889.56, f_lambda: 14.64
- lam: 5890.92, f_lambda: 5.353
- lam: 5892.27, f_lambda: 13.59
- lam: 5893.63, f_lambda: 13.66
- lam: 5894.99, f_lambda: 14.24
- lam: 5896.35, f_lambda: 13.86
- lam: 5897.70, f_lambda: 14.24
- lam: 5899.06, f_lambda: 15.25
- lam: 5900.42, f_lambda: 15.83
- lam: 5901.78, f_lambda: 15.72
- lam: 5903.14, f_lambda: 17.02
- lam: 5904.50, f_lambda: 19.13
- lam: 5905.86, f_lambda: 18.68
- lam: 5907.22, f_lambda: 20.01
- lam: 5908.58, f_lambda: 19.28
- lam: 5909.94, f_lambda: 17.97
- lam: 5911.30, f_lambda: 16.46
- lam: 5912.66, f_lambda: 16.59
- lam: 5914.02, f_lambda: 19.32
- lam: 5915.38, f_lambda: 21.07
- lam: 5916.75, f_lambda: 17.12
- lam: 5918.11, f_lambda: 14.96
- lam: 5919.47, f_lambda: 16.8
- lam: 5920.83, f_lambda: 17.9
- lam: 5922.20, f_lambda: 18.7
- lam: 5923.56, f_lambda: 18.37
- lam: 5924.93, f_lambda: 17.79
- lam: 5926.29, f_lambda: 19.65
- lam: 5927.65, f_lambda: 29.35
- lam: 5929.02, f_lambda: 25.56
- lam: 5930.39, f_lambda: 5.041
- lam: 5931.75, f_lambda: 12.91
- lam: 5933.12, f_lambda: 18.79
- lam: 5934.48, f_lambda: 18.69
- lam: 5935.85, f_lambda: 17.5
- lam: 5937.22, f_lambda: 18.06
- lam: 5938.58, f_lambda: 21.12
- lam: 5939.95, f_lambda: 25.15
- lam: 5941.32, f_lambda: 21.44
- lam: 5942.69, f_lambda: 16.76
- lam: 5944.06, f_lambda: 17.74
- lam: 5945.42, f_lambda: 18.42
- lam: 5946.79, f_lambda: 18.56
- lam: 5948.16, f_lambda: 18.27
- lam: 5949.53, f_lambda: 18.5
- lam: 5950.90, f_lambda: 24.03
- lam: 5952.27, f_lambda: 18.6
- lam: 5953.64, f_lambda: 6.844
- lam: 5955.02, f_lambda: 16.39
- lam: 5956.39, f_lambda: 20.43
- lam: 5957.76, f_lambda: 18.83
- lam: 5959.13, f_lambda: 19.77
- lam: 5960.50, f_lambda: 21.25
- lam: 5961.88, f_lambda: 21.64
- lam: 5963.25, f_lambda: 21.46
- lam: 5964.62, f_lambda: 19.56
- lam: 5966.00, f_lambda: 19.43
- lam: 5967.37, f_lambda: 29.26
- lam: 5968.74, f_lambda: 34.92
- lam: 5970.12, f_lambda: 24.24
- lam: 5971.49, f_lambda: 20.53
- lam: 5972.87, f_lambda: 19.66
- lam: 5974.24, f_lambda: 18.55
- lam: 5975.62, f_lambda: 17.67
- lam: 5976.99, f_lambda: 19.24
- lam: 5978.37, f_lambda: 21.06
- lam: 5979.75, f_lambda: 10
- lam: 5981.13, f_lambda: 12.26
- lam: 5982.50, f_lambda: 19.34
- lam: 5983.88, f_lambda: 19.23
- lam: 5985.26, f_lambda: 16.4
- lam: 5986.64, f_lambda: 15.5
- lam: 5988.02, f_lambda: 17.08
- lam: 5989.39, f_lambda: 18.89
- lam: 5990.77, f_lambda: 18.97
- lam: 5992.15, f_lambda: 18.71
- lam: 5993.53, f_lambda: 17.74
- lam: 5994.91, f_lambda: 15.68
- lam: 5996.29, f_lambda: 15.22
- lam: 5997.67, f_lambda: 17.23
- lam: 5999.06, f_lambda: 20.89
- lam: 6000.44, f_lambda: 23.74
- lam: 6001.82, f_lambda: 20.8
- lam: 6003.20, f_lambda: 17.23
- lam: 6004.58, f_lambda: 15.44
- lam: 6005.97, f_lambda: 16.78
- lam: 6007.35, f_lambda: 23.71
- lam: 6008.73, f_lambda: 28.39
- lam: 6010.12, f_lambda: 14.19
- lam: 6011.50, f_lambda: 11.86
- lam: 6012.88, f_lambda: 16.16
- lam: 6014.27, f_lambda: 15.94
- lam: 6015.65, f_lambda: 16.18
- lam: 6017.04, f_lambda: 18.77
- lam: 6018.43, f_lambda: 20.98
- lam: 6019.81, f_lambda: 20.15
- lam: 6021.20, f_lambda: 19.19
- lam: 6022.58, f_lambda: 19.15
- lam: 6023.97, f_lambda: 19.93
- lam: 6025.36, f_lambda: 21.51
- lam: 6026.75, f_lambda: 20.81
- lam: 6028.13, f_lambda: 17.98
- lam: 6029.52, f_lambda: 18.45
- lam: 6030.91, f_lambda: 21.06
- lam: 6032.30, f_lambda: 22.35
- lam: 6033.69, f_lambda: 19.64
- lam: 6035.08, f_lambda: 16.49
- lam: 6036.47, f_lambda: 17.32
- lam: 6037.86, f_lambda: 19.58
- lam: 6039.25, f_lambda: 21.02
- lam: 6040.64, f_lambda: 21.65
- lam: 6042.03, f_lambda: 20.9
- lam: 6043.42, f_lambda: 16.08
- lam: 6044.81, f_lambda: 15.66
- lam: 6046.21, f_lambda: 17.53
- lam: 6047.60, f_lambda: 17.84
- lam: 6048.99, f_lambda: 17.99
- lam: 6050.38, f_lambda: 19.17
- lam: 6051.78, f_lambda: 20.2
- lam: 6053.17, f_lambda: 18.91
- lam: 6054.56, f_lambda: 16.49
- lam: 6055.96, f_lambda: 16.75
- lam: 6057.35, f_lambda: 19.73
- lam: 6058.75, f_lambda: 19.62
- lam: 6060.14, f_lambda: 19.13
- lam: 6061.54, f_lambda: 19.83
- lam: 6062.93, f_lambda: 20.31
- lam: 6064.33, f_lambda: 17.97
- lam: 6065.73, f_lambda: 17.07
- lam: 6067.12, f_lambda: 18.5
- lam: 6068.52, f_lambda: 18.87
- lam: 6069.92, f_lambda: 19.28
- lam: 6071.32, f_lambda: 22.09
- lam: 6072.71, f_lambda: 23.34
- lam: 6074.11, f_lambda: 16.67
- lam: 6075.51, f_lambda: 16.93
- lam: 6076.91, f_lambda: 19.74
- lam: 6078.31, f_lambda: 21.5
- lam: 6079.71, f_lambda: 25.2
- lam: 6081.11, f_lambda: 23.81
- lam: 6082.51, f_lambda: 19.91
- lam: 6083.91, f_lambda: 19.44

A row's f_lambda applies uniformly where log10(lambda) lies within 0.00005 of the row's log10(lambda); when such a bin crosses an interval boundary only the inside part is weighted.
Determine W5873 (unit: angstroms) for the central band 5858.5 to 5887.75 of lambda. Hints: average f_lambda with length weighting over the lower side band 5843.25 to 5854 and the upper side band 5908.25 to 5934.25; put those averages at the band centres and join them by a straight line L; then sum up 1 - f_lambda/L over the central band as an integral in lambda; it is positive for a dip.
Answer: 3.3 angstroms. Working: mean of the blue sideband 20.4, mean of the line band 17.4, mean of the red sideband 18.1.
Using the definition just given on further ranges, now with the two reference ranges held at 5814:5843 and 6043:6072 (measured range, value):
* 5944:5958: 0.97 angstroms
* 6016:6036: -0.99 angstroms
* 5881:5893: 1.80 angstroms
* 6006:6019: 0.31 angstroms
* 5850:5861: 0.38 angstroms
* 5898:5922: 2.28 angstroms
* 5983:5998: 1.25 angstroms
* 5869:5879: 2.06 angstroms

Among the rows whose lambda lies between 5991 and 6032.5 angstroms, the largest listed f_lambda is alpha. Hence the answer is 28.39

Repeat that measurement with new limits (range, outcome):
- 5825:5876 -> 28.42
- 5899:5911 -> 20.01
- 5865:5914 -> 31.65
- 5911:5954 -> 29.35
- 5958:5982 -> 34.92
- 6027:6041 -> 22.35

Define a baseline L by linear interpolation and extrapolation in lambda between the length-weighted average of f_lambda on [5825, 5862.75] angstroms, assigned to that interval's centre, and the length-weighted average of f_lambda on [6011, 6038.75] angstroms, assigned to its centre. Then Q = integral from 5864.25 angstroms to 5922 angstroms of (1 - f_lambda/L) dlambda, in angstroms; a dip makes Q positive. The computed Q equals 8.4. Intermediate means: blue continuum 20.2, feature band 16.9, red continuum 18.7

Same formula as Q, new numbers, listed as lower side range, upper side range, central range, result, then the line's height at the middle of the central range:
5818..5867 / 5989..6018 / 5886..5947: 4.9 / 19.4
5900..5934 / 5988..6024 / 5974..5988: 1.1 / 18.4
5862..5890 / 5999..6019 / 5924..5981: -3.6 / 18.4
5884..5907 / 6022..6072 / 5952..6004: -3.5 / 17.9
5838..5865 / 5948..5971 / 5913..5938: 3.1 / 20.7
